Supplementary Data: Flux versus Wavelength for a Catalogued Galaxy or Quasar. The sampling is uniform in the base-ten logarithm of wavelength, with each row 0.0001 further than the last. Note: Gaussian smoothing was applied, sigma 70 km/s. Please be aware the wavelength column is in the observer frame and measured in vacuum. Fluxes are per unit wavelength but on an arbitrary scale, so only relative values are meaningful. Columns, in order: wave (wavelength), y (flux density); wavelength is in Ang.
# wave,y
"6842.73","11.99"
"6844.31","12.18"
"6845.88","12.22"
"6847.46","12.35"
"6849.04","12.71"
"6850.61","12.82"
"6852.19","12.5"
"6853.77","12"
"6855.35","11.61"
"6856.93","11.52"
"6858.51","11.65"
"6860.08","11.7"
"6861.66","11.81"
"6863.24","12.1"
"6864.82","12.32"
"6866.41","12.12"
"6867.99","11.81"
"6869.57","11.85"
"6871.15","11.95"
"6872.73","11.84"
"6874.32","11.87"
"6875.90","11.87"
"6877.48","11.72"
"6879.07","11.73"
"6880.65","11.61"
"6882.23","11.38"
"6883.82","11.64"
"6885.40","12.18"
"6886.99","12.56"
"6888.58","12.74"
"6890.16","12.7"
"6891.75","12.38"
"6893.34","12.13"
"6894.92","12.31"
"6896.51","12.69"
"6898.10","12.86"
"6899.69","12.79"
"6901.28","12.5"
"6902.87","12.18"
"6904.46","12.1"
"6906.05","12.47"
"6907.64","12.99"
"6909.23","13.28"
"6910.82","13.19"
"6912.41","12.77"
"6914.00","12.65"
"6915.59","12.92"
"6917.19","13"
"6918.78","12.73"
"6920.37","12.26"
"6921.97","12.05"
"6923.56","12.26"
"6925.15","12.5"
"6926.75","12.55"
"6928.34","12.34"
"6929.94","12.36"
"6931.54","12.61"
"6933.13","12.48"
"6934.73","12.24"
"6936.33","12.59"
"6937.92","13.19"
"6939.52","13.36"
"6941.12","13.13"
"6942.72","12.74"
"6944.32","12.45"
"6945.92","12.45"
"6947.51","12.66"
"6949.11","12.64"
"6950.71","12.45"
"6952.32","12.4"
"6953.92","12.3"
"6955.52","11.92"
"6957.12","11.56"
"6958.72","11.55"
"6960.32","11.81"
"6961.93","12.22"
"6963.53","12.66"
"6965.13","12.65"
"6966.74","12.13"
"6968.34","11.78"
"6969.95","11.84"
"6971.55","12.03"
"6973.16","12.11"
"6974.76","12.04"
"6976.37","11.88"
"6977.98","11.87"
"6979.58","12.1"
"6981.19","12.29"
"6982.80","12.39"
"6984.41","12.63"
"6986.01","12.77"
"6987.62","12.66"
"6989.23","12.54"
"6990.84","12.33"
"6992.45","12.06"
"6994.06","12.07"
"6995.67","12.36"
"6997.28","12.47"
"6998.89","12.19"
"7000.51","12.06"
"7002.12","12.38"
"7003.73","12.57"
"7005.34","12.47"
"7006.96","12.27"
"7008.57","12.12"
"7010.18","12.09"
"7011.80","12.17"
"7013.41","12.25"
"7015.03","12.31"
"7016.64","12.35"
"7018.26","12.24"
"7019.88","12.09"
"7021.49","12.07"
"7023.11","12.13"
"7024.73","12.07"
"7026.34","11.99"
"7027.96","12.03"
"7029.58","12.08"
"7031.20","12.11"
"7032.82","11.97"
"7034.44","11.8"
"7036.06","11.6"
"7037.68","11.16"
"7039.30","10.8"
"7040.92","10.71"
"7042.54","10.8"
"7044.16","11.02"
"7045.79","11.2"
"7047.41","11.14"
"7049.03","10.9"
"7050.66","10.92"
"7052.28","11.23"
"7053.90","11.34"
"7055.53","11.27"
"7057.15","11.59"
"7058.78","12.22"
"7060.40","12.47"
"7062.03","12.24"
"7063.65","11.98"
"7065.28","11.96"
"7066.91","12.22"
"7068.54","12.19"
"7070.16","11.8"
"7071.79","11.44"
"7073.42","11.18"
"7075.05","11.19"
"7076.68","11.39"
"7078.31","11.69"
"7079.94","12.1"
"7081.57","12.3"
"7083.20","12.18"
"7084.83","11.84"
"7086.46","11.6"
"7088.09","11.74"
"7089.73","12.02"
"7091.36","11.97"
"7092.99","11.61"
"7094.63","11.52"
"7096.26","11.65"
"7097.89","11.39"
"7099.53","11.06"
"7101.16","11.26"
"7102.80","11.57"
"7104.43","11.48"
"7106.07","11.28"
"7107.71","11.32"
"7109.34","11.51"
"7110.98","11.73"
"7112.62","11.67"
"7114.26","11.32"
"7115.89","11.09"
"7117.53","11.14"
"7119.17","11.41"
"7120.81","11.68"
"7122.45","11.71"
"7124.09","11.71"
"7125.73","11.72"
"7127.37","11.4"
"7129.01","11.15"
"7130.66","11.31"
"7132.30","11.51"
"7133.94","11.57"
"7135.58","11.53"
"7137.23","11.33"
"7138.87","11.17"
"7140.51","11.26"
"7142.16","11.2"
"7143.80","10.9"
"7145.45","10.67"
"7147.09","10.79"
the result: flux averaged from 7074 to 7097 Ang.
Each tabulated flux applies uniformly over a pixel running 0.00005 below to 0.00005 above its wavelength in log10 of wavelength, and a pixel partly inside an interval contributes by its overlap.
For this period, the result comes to 11.8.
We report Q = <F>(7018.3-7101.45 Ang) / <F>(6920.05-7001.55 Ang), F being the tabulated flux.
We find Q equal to 0.9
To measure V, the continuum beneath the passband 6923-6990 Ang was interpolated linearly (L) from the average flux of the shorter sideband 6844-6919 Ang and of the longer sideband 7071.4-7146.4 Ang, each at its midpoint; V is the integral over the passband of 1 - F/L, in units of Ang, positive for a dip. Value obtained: -1.9 Ang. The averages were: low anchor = 12.3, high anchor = 11.5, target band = 12.4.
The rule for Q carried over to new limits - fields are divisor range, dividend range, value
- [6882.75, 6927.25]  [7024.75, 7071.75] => 0.93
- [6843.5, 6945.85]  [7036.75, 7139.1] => 0.93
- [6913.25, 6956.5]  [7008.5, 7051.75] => 0.93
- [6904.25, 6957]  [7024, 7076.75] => 0.92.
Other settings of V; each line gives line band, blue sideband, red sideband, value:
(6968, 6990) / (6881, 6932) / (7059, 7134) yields -0.1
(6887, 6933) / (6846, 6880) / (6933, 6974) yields -1.5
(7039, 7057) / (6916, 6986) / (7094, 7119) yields 1.1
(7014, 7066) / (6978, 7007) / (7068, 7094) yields 1.5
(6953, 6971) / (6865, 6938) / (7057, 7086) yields 0.2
